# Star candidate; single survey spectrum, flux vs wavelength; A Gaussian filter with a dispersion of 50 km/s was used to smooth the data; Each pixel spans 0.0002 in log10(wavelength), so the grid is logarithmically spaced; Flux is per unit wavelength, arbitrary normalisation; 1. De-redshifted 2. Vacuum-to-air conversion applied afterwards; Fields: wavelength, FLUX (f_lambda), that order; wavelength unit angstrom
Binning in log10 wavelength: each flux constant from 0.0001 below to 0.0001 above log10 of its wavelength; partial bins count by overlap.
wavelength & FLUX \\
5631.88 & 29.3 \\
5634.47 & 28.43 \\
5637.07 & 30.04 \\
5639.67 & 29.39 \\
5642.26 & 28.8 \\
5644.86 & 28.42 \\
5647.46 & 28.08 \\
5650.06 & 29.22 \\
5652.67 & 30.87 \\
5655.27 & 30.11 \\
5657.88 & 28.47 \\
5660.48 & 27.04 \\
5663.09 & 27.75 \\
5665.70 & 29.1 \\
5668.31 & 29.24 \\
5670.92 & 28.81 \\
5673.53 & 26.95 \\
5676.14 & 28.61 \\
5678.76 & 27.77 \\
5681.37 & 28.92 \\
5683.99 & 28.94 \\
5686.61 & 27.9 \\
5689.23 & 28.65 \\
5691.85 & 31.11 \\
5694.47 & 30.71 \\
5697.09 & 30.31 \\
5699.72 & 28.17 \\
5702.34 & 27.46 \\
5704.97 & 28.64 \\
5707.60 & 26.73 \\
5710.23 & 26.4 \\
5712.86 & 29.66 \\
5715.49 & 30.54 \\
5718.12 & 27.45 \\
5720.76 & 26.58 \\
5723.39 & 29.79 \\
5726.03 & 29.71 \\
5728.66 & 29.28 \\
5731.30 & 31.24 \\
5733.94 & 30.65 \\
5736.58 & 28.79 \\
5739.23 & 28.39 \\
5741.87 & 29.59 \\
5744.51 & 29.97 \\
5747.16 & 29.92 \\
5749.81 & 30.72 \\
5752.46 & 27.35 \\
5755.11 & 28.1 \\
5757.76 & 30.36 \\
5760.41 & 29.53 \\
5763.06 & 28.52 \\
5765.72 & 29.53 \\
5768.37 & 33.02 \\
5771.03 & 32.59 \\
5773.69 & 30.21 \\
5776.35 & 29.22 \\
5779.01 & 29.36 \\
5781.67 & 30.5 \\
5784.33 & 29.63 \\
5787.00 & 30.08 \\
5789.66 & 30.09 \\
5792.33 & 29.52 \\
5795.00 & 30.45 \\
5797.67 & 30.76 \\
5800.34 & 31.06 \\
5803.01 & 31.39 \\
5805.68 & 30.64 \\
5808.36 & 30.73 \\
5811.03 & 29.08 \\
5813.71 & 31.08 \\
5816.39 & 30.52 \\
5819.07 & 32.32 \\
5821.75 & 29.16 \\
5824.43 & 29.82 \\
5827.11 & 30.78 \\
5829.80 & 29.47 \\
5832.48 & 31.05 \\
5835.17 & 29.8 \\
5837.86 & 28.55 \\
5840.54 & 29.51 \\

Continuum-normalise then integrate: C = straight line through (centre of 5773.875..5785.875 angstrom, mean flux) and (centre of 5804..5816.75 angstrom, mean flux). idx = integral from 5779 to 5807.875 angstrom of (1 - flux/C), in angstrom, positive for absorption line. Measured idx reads -0.3 angstrom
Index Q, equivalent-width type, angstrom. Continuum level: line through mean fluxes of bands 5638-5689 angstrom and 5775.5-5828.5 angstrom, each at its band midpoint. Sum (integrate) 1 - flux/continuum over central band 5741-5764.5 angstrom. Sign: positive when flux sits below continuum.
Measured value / 0.3 angstrom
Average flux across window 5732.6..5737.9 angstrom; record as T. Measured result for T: 29.7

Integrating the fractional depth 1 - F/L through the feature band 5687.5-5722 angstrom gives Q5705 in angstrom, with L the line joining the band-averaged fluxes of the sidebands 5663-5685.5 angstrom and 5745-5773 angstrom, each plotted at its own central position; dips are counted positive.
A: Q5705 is 0.44 angstrom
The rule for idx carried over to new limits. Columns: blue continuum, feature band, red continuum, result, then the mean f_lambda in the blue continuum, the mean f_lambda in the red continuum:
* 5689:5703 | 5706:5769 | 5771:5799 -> 1.30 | 29.6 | 30.1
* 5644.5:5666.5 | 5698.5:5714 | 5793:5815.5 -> 0.84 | 28.8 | 30.6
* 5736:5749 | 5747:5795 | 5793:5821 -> 0.12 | 29.4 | 30.7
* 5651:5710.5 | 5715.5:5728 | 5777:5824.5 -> 0.25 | 28.7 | 30.3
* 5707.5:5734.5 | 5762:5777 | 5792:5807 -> -0.28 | 29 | 30.7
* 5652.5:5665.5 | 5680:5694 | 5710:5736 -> -0.13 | 28.7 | 29.2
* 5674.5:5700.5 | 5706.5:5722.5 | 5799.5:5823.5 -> 0.80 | 29.1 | 30.6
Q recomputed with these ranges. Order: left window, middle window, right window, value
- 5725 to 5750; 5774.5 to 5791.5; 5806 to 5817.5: 0.2 angstrom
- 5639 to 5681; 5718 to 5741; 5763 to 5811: 0.3 angstrom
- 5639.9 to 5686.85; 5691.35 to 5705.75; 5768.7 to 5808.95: -0.1 angstrom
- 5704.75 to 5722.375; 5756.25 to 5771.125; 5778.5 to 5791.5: -0.5 angstrom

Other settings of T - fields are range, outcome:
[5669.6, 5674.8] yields 27.9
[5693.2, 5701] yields 29.7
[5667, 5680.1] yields 28.3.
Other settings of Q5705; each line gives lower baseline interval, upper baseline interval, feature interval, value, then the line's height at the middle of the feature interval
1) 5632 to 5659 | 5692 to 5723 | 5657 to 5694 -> 0.4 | 28.9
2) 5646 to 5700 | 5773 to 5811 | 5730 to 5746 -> -0.1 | 29.6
